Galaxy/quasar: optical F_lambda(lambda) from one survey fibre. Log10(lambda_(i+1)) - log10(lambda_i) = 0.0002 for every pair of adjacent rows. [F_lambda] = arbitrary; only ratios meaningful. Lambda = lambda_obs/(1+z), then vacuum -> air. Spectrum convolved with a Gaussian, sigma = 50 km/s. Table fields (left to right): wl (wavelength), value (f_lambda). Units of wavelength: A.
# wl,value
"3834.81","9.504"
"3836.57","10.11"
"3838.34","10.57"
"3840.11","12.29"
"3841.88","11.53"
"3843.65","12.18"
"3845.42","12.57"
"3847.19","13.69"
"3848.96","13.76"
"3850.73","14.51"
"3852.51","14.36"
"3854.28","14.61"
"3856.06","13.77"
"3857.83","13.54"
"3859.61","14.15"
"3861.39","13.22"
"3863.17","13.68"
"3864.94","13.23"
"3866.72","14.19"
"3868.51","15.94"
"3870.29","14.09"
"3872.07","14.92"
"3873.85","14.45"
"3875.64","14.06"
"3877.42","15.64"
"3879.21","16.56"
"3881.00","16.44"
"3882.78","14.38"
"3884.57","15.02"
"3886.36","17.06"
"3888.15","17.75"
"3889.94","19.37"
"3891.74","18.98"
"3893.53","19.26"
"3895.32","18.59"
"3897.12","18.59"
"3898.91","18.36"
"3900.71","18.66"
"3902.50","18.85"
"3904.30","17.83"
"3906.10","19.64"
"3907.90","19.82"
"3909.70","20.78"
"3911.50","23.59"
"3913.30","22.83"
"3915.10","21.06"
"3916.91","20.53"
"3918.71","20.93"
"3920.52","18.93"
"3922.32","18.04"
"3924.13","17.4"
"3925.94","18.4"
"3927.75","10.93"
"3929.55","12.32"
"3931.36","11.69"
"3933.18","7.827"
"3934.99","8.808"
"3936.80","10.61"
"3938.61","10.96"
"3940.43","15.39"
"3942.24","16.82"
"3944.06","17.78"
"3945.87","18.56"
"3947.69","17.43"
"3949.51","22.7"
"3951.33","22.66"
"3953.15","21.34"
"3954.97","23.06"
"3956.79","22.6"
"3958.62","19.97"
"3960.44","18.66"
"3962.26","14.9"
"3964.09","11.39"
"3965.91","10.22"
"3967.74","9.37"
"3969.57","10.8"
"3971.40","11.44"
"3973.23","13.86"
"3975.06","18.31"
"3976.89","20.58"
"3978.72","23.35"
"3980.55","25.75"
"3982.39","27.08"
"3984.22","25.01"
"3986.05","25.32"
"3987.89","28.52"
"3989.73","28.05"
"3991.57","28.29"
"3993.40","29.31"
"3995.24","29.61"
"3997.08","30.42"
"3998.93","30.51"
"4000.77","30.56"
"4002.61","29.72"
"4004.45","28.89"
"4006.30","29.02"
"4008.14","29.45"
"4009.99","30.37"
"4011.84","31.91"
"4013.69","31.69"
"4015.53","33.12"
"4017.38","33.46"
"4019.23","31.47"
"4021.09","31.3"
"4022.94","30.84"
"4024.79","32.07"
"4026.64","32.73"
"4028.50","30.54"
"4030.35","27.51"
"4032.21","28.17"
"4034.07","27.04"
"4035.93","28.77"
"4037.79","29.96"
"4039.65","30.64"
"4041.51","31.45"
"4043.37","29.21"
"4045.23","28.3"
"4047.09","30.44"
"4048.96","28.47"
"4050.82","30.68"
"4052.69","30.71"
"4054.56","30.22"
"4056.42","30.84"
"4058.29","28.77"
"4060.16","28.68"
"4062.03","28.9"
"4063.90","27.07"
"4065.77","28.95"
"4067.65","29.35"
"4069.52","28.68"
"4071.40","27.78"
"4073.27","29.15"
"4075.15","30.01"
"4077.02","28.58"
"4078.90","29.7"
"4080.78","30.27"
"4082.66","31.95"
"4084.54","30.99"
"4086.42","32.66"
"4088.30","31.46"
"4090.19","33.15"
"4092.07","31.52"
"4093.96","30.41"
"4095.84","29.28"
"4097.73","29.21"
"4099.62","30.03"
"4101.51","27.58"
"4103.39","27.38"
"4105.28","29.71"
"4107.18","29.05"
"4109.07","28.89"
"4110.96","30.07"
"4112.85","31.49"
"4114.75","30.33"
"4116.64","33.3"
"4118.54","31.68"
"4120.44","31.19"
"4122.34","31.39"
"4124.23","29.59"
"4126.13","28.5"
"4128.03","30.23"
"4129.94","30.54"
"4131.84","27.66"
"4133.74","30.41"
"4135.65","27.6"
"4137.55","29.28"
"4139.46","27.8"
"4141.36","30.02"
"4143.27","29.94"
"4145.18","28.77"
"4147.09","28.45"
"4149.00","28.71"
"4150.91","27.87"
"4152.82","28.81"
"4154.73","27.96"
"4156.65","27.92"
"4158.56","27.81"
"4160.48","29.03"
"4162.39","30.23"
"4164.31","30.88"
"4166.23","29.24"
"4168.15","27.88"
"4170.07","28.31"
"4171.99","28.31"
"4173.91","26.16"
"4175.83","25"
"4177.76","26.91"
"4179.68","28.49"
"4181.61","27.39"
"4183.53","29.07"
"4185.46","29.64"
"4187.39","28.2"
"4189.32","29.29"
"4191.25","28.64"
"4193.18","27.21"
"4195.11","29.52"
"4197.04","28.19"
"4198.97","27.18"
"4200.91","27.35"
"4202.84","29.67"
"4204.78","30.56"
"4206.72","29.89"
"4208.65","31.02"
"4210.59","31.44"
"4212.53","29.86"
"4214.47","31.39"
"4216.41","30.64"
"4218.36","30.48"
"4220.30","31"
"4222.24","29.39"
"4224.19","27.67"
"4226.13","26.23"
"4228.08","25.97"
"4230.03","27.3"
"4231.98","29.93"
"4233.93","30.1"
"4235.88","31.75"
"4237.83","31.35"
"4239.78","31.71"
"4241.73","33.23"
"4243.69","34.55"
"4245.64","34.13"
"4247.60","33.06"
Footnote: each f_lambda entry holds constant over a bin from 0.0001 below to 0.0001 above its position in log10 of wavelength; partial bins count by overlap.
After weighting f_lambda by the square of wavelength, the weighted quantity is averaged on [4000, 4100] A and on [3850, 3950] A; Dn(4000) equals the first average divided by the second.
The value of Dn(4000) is 1.98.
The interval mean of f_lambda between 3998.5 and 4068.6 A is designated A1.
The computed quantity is 30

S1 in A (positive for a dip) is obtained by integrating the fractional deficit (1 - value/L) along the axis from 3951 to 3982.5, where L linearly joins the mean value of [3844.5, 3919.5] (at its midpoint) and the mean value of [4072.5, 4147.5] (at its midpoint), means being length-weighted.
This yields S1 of 5.7 A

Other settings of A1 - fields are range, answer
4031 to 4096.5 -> 29.8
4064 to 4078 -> 28.8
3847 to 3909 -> 16.1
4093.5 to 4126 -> 30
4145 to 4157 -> 28.3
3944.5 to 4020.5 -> 23.9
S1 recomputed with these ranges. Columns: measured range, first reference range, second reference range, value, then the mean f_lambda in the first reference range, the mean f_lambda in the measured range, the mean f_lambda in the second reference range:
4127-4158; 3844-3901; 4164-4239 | -2.7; 15.5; 28.9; 28.9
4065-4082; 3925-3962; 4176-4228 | -4.8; 16.4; 29.2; 29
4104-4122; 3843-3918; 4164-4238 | -3.6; 16.6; 30.6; 28.9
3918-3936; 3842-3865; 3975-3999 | 5.4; 13.6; 14.4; 26.6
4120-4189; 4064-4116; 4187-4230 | 1.7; 29.9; 28.7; 29.1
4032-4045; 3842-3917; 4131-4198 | -3.5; 16.5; 29.3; 28.5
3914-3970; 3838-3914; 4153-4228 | 7.2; 16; 16.3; 28.8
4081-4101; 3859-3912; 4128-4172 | -3.6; 16.9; 31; 28.9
